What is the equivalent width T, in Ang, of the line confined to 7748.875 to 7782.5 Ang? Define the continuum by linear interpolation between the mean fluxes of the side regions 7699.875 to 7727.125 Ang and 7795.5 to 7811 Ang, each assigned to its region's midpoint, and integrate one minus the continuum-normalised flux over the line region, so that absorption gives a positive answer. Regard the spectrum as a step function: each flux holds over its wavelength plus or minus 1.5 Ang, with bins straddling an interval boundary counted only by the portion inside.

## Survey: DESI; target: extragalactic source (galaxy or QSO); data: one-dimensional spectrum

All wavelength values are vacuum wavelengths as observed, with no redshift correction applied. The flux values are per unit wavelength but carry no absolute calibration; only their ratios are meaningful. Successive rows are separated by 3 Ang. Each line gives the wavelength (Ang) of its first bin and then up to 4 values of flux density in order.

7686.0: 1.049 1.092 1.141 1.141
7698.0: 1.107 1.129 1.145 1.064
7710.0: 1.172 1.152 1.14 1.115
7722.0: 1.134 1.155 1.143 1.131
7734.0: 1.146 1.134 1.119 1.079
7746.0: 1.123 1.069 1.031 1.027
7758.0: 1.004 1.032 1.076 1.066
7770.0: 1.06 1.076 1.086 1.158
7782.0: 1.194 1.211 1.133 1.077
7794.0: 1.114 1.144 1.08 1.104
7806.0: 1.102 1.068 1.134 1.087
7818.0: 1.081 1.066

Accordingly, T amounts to 1.4 Ang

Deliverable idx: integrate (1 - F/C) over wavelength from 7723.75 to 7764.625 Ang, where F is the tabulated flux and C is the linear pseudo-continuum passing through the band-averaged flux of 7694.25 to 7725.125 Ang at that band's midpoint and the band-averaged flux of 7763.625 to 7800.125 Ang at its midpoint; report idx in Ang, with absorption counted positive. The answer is 1.2 Ang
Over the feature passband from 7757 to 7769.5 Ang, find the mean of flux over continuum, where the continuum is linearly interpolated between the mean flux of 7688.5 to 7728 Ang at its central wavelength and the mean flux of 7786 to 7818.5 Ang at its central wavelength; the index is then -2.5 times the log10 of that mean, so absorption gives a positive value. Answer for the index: 0.068 mag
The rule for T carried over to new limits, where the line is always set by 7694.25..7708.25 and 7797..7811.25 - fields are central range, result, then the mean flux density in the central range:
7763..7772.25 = 0.3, 1.07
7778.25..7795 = -0.7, 1.15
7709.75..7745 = -0.7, 1.13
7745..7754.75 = 0.4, 1.07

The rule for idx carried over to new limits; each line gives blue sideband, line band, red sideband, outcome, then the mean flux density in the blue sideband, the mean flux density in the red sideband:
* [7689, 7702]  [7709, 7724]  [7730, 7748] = -0.26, 1.13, 1.12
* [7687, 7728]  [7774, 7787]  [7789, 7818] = -0.59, 1.13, 1.1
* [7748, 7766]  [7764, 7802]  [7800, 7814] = -1.57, 1.04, 1.1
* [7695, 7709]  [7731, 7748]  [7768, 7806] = -0.03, 1.12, 1.12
